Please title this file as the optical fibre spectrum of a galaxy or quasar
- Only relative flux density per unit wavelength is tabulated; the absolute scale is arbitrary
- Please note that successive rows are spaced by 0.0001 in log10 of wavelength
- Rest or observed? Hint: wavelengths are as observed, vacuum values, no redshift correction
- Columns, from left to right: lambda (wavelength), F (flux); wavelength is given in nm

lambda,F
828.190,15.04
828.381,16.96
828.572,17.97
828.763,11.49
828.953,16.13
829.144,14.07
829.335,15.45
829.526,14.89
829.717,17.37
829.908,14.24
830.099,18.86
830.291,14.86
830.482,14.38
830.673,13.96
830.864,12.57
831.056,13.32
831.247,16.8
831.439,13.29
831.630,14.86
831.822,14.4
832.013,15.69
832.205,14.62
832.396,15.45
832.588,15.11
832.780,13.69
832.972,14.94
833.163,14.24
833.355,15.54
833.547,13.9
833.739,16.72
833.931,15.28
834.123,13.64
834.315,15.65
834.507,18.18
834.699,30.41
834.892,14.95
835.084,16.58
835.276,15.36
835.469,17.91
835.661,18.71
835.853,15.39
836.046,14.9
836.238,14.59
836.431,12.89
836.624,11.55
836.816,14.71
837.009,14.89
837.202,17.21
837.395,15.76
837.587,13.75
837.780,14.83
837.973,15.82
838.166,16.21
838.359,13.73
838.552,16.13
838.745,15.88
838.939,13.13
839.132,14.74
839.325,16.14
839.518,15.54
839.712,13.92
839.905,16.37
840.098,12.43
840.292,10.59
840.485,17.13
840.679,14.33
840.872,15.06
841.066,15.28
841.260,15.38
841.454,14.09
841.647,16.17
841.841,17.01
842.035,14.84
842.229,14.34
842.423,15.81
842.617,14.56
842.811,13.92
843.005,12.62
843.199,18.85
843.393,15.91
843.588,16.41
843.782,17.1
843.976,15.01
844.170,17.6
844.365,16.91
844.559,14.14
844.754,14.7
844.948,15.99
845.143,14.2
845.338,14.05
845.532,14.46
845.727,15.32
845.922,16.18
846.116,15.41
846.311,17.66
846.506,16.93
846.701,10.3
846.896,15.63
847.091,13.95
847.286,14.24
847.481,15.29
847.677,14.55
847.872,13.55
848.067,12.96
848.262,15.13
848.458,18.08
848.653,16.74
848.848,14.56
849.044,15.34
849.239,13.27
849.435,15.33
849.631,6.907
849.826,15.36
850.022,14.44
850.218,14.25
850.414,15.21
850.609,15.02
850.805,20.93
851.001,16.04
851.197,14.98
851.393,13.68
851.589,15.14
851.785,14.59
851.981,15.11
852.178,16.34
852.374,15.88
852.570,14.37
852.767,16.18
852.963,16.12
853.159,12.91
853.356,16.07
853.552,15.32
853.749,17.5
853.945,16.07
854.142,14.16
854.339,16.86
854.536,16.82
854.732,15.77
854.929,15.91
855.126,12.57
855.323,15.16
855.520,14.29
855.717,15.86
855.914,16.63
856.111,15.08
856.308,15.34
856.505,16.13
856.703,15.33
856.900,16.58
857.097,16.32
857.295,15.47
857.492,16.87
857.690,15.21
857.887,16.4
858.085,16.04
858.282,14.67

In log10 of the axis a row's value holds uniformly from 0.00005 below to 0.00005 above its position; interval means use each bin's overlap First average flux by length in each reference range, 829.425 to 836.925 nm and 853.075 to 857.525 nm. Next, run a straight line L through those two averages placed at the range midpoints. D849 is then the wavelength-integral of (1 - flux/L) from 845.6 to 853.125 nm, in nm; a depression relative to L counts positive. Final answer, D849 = 0.27 nm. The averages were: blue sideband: 15.5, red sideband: 15.6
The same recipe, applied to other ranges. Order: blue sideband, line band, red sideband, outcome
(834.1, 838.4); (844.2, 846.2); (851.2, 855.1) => 0.07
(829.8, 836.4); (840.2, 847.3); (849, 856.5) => 0.09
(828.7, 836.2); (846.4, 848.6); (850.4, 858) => 0.14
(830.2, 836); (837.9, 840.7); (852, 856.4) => 0.15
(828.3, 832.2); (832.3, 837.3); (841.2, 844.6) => -0.20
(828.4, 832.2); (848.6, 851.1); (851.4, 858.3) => 0.10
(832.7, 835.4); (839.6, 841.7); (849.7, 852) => 0.18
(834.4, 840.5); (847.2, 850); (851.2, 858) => 0.21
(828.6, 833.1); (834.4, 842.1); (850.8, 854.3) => -0.25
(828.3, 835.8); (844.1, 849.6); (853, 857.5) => 0.23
